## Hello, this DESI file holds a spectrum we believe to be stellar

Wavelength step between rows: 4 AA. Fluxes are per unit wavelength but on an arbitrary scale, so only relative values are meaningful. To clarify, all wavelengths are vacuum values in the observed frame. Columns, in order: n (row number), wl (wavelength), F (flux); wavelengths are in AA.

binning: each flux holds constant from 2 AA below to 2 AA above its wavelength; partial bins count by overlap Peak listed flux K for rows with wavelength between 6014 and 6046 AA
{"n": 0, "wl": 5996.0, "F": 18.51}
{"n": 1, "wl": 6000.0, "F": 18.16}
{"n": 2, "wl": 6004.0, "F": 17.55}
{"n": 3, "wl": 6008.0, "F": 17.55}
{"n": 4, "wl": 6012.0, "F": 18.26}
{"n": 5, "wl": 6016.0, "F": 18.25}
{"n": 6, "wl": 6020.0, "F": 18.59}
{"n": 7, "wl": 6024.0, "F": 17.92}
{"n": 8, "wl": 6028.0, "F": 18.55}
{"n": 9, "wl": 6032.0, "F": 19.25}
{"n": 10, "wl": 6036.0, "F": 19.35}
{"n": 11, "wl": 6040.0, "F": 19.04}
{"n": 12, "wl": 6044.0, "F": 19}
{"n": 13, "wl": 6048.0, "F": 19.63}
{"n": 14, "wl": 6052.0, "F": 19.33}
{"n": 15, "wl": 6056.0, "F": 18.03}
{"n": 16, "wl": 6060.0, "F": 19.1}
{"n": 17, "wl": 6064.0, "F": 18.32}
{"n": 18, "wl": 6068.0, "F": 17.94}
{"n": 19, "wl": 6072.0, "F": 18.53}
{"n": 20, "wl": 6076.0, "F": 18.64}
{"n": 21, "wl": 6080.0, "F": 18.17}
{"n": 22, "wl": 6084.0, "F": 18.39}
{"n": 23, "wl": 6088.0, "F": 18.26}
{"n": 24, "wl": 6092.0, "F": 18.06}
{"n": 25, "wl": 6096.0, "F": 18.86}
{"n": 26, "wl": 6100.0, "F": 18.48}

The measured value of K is 19.35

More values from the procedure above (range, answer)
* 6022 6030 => 18.55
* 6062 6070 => 18.32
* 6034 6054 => 19.63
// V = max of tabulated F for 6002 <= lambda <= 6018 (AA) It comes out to 18.26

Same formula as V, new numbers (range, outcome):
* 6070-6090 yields 18.64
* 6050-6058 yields 19.33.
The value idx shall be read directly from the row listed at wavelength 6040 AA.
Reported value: 19.04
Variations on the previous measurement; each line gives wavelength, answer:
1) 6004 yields 17.55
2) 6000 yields 18.16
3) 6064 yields 18.32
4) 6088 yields 18.26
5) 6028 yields 18.55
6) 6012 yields 18.26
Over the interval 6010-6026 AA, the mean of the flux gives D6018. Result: 18.3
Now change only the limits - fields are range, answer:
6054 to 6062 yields 18.6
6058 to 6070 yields 18.5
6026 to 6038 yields 19.1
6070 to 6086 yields 18.4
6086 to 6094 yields 18.2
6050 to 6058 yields 18.7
